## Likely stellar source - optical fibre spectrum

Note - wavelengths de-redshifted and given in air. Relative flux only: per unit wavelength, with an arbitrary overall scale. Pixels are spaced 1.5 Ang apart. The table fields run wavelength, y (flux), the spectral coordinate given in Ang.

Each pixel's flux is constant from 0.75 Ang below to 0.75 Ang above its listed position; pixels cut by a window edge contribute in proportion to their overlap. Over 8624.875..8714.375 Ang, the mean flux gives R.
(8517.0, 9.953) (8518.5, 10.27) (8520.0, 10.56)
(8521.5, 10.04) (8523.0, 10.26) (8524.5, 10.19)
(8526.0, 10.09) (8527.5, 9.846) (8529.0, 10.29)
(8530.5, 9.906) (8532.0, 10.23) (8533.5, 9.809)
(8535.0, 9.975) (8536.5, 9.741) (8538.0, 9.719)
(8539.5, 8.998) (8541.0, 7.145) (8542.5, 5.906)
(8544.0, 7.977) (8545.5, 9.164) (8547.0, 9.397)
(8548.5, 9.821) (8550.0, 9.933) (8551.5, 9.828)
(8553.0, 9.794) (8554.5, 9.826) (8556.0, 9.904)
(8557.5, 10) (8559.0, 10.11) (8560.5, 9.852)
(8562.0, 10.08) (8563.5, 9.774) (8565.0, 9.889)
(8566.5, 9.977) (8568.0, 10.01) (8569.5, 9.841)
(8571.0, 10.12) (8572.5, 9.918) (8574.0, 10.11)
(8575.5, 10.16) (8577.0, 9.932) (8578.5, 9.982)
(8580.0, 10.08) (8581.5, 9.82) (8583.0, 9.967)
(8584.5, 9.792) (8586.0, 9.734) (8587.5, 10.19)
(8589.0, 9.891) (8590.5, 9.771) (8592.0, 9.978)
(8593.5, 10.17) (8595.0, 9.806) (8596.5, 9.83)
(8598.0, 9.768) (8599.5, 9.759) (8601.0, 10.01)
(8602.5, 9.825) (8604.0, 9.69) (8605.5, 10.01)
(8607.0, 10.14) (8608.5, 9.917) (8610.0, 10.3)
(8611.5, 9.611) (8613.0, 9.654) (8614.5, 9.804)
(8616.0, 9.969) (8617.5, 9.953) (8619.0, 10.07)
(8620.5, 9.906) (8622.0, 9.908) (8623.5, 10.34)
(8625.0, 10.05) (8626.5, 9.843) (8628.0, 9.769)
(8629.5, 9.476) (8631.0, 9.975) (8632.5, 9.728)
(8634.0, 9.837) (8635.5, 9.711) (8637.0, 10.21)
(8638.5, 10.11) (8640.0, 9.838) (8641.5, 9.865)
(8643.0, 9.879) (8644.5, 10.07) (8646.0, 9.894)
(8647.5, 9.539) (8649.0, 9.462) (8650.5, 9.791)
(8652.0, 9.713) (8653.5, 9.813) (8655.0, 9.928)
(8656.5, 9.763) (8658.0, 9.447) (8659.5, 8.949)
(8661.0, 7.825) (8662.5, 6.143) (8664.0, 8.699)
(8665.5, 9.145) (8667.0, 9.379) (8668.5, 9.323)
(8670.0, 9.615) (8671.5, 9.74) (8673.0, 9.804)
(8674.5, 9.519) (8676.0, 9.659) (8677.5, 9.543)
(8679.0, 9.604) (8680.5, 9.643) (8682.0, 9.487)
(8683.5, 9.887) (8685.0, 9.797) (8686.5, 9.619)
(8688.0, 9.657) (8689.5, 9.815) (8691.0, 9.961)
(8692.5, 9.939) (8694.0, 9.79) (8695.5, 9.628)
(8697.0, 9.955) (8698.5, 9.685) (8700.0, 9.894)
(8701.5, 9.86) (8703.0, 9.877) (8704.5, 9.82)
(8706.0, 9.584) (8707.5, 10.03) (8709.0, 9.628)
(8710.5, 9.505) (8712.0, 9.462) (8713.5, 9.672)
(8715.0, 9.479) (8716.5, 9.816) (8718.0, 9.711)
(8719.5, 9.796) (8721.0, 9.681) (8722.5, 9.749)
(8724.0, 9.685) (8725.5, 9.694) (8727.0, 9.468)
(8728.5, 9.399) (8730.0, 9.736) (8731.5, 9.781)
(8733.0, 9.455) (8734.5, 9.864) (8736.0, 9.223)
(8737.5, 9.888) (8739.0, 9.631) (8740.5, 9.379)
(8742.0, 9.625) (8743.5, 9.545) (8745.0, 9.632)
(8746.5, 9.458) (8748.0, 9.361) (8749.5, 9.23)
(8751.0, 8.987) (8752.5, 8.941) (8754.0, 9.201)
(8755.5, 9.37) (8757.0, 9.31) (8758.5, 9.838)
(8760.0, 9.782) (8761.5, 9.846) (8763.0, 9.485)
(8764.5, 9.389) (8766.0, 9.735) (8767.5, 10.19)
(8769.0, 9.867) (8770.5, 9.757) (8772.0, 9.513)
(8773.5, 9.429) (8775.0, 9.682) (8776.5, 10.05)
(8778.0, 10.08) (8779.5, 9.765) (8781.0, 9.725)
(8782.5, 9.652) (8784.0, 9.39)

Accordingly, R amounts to 9.61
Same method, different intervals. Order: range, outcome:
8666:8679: 9.57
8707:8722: 9.67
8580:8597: 9.91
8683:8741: 9.71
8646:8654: 9.68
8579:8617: 9.9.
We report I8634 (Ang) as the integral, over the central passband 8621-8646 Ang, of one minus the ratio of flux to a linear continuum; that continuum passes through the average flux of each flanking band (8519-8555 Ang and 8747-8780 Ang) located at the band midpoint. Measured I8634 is -1.0 Ang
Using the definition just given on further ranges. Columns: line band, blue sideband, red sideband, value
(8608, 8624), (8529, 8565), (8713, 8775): -0.7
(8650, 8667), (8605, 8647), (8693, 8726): 1.4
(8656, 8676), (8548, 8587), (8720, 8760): 1.3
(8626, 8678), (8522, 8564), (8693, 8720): 0.9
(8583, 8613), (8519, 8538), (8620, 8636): 0.1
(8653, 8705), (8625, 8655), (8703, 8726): 1.4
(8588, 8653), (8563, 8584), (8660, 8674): -3.2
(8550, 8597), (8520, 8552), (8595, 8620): -1.2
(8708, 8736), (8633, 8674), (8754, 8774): -0.2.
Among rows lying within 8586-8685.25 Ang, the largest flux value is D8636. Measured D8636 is 10.34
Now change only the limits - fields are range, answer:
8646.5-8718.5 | 10.03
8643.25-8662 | 10.07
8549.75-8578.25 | 10.16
